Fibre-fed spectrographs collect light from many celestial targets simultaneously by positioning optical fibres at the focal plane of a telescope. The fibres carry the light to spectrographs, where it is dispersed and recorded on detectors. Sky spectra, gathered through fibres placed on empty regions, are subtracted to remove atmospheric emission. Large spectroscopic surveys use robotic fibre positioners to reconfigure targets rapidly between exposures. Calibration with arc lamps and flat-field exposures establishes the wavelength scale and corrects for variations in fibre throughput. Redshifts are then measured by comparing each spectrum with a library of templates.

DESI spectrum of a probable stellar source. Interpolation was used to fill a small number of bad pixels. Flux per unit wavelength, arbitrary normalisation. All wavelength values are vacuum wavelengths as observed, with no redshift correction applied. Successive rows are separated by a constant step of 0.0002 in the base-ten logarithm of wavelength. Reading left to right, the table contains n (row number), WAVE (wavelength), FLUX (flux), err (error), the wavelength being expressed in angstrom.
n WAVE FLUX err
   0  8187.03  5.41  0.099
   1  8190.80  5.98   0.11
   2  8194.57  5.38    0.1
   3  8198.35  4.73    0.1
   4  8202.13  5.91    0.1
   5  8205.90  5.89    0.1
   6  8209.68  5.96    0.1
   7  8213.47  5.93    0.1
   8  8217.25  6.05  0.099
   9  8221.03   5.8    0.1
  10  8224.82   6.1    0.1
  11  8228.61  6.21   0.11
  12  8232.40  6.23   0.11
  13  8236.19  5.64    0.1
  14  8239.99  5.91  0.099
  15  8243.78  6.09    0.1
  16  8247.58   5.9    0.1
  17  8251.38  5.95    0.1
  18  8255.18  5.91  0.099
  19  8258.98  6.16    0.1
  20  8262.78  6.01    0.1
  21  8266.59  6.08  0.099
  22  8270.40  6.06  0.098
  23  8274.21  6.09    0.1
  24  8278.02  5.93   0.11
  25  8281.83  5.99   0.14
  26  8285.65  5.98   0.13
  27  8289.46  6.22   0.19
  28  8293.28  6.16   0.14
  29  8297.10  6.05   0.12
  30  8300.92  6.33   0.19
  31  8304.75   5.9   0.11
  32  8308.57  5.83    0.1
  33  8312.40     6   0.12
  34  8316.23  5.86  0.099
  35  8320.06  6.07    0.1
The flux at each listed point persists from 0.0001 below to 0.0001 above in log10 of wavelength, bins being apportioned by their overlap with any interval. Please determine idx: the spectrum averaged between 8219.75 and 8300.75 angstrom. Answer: 6.03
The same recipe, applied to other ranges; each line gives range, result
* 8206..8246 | 5.99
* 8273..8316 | 6.04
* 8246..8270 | 6.01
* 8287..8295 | 6.18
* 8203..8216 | 5.93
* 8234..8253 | 5.9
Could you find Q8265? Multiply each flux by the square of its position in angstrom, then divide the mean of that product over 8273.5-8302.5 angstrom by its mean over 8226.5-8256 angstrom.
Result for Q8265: 1.03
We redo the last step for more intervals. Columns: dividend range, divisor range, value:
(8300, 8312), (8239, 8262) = 1.01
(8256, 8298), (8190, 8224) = 1.07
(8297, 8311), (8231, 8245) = 1.03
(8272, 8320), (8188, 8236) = 1.06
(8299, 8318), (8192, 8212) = 1.10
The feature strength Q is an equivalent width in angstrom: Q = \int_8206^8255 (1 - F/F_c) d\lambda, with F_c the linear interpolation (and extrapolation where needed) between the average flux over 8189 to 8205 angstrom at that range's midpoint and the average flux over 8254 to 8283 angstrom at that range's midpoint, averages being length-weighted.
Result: -1.83 angstrom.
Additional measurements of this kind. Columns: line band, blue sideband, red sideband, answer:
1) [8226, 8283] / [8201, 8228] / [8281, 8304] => 0.27 angstrom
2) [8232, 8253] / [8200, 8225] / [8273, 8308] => 0.16 angstrom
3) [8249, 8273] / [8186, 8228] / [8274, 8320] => -0.43 angstrom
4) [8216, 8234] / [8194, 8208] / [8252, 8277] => -1.18 angstrom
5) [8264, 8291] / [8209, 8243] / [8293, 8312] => -0.11 angstrom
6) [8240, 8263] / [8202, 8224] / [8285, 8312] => 0.00 angstrom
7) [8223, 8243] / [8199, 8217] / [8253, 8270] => -0.28 angstrom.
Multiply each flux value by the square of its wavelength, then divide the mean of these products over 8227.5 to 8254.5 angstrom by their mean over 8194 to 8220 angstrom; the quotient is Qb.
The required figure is 1.06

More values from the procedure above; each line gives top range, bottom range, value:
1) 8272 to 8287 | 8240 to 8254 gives 1.01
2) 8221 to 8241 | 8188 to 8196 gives 1.07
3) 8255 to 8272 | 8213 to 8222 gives 1.03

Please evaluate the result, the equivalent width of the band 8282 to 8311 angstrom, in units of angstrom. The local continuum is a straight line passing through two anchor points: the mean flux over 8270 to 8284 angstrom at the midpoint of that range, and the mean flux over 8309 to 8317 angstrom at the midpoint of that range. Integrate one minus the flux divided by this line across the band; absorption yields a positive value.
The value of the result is -0.5 angstrom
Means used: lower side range 6.01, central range 6.06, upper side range 5.92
